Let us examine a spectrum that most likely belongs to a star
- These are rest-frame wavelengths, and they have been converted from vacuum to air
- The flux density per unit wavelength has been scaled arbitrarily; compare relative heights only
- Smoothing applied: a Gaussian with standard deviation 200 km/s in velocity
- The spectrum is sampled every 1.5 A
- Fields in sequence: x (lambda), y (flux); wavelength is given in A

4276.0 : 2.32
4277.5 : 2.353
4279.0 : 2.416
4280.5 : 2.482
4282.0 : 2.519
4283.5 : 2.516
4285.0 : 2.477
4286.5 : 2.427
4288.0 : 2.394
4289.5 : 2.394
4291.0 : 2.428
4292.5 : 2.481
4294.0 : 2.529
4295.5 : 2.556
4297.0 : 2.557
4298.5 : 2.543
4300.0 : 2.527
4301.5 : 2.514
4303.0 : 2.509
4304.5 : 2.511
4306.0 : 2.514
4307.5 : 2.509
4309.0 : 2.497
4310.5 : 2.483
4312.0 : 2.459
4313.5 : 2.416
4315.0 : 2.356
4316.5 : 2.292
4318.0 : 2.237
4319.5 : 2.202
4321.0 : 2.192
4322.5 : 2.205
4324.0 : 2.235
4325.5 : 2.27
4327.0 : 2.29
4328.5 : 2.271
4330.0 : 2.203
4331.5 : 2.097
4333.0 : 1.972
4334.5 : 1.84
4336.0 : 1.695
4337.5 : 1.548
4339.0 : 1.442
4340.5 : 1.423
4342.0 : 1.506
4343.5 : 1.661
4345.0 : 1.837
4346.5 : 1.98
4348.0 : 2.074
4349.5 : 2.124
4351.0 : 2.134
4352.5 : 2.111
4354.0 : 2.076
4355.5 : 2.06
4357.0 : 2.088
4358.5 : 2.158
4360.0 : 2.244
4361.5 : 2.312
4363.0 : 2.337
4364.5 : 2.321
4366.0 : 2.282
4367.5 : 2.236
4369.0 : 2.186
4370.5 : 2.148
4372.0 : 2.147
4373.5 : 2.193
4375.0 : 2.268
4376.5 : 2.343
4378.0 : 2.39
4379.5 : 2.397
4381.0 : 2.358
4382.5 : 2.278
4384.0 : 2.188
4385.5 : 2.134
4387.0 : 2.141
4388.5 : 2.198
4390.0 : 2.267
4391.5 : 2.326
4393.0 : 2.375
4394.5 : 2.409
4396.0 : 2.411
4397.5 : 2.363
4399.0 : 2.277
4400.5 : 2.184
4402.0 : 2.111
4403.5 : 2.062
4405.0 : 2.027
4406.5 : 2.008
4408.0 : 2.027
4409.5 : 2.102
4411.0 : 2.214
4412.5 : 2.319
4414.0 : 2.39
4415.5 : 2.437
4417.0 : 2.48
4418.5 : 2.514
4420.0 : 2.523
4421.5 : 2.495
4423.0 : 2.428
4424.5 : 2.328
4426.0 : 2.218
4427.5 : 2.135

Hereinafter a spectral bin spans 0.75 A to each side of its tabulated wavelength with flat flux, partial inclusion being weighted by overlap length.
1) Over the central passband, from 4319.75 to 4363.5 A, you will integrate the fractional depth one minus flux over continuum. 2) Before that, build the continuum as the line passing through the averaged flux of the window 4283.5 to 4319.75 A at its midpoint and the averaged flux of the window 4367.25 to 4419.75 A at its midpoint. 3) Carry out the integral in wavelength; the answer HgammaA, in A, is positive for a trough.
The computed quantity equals 6.6 A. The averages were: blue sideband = 2.46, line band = 2.01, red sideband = 2.26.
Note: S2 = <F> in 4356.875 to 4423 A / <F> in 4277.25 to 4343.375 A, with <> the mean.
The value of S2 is 1.00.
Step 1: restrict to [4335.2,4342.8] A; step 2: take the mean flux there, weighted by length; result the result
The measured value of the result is 1.53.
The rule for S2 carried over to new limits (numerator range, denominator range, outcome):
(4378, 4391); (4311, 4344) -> 1.10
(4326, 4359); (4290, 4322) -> 0.79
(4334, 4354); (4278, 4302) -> 0.73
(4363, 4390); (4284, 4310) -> 0.90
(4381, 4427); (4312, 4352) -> 1.12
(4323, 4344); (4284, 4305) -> 0.76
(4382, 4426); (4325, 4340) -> 1.17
